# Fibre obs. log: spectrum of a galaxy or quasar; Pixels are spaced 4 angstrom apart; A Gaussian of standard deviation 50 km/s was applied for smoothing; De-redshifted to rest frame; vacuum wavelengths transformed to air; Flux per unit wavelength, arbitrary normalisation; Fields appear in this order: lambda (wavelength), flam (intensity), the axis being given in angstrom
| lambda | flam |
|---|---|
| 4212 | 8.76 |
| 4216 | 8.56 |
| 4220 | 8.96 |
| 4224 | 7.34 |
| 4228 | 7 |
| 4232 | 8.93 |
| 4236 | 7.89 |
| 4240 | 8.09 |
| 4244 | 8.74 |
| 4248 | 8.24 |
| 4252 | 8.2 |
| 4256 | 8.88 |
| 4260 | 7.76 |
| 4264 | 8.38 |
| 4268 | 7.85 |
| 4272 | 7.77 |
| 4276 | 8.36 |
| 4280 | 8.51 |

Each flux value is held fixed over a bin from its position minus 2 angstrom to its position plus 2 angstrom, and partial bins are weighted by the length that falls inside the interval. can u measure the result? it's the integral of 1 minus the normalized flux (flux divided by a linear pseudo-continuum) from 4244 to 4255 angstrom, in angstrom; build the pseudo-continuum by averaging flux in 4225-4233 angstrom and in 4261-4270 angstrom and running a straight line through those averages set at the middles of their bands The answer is -0.60 angstrom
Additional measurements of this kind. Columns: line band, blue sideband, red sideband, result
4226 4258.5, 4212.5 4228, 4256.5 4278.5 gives -0.43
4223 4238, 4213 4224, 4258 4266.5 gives 1.00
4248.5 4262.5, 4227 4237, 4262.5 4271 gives -0.39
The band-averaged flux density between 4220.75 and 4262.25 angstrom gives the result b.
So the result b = 8.13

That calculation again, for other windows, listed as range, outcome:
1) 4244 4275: 8.2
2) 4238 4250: 8.36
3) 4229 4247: 8.32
